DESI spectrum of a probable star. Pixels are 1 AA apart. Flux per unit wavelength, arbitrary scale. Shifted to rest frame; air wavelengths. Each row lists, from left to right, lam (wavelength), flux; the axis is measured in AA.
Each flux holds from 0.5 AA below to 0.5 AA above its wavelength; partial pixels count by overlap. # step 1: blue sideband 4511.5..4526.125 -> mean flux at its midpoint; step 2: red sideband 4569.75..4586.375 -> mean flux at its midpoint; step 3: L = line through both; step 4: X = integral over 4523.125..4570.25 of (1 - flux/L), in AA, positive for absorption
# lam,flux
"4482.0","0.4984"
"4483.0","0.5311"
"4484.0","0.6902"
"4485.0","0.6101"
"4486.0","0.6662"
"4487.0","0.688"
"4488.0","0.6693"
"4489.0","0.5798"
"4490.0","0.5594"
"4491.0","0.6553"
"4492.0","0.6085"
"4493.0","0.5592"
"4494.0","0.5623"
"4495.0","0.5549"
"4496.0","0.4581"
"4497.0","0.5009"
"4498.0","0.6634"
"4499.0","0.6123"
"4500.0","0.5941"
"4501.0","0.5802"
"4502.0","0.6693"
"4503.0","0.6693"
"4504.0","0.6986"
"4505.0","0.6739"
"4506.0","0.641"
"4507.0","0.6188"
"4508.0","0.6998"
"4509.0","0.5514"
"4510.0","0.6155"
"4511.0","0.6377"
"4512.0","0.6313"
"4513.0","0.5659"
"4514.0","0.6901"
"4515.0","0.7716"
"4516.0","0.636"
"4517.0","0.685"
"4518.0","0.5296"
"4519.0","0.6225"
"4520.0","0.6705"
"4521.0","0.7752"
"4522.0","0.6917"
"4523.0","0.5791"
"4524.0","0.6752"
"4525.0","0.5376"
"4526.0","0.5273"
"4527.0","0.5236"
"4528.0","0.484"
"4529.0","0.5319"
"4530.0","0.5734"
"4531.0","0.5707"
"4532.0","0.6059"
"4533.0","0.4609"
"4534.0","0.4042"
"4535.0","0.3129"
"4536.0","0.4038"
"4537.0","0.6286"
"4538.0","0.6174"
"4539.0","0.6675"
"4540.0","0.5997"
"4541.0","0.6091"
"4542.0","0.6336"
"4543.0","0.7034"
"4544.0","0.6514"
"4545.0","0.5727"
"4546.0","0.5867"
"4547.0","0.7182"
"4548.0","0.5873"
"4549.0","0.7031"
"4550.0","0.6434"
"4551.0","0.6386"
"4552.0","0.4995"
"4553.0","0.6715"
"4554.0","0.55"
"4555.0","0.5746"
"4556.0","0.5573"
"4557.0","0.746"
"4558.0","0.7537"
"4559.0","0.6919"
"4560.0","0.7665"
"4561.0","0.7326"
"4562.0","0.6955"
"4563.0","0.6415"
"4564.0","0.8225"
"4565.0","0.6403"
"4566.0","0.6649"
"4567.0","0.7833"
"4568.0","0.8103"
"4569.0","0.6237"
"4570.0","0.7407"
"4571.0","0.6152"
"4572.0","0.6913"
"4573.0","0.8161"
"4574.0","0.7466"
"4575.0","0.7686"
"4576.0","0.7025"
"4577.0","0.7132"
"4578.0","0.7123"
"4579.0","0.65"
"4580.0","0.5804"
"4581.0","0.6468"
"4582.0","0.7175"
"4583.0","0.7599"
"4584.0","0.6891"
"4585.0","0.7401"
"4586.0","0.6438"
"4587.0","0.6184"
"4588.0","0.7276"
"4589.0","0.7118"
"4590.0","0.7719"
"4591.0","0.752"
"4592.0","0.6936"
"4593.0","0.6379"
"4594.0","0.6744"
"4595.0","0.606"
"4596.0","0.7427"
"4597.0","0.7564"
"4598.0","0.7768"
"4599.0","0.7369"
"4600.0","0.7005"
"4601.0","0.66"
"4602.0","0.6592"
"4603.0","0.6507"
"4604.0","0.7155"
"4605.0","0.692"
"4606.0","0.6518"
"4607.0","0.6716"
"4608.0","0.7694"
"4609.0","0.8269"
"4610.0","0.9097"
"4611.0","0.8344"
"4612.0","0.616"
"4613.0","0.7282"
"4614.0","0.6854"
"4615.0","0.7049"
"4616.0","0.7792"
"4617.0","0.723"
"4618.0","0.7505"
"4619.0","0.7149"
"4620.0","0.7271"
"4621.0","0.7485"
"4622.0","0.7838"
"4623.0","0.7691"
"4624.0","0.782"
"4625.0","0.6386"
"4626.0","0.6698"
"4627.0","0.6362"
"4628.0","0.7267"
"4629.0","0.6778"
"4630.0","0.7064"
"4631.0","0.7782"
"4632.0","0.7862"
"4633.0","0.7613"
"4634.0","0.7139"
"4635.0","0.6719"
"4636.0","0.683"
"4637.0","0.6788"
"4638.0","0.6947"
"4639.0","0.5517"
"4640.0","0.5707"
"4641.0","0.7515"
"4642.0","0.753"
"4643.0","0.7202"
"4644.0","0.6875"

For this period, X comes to 3.7 AA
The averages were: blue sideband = 0.642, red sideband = 0.702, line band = 0.619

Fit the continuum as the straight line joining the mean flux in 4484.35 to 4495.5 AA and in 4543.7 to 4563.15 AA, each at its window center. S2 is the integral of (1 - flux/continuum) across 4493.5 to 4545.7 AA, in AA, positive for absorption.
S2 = 2.48 AA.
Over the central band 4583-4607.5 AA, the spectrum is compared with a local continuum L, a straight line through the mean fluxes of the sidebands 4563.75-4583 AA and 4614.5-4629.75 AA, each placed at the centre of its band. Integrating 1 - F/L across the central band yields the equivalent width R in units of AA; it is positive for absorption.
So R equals 0.6 AA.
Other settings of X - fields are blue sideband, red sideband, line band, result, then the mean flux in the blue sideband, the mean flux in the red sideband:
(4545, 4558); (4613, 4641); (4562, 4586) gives -2.0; 0.626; 0.709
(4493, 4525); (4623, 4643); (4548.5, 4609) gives -2.3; 0.627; 0.699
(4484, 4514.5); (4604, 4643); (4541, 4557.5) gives 0.8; 0.617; 0.719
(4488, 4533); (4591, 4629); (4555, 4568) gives -0.8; 0.609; 0.718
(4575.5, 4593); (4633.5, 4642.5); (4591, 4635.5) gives -2.4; 0.694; 0.674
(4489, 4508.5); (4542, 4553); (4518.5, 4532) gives 0.5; 0.609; 0.632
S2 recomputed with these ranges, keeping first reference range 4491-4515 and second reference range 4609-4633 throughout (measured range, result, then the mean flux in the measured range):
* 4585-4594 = 0.10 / 0.696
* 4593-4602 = 0.15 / 0.7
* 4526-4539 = 2.60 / 0.517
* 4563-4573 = -0.44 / 0.712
